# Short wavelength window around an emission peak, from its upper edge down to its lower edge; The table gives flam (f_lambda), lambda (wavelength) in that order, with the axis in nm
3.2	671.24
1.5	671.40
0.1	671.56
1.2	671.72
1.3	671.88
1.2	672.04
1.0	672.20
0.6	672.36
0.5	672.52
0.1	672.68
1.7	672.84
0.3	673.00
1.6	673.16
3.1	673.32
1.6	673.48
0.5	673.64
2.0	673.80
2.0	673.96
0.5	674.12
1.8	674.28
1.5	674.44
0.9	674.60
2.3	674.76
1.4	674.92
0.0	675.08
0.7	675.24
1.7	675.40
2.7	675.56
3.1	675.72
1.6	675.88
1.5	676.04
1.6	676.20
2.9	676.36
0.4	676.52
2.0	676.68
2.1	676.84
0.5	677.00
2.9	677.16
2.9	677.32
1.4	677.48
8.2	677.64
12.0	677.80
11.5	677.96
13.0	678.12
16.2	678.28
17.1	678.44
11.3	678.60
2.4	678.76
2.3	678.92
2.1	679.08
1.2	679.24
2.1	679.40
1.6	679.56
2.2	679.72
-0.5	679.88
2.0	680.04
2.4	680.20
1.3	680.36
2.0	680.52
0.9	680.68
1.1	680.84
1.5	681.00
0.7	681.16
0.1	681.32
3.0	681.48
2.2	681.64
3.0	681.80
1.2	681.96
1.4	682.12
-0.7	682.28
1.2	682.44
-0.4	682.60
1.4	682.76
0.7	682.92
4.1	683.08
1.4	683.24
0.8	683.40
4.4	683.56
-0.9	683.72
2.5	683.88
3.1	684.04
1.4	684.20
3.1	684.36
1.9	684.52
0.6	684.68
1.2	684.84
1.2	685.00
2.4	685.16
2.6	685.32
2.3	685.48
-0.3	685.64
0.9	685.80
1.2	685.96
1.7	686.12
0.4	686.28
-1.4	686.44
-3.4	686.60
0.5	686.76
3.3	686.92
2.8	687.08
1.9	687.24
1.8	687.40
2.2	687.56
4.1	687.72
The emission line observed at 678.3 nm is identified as [O II]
